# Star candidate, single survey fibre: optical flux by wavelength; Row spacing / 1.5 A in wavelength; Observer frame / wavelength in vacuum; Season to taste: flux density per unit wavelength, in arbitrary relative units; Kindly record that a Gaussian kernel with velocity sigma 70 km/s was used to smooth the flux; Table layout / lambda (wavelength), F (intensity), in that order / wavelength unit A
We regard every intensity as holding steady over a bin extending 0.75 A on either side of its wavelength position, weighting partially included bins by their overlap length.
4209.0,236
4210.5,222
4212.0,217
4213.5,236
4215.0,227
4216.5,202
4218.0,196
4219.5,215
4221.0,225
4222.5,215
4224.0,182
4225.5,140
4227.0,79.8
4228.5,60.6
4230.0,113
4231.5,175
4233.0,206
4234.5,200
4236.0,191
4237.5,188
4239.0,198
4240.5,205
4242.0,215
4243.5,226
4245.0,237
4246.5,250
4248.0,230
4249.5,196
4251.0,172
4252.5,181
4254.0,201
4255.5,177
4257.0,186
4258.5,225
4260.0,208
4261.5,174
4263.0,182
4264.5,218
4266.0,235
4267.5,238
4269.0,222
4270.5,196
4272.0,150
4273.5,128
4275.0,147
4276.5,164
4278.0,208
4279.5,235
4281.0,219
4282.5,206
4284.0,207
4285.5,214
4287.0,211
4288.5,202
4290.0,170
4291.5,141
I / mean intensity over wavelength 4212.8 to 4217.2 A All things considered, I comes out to 222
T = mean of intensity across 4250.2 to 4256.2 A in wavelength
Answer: 183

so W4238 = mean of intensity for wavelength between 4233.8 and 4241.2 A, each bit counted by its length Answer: 196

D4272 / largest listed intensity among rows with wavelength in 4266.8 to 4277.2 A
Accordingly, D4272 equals 238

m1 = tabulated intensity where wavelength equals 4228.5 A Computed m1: 60.6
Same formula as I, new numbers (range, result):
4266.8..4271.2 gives 219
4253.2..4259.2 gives 197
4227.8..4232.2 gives 116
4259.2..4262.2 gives 192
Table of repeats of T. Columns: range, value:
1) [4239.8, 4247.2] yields 227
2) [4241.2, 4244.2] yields 220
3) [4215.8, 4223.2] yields 211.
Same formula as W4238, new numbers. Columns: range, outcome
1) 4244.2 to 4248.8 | 238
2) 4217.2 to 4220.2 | 205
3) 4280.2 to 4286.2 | 212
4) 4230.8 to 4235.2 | 194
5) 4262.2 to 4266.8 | 212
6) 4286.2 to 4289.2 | 207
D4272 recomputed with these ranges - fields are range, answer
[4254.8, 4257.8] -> 186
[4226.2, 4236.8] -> 206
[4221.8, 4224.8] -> 215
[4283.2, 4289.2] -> 214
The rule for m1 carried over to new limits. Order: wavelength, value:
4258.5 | 225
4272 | 150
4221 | 225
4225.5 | 140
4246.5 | 250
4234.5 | 200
